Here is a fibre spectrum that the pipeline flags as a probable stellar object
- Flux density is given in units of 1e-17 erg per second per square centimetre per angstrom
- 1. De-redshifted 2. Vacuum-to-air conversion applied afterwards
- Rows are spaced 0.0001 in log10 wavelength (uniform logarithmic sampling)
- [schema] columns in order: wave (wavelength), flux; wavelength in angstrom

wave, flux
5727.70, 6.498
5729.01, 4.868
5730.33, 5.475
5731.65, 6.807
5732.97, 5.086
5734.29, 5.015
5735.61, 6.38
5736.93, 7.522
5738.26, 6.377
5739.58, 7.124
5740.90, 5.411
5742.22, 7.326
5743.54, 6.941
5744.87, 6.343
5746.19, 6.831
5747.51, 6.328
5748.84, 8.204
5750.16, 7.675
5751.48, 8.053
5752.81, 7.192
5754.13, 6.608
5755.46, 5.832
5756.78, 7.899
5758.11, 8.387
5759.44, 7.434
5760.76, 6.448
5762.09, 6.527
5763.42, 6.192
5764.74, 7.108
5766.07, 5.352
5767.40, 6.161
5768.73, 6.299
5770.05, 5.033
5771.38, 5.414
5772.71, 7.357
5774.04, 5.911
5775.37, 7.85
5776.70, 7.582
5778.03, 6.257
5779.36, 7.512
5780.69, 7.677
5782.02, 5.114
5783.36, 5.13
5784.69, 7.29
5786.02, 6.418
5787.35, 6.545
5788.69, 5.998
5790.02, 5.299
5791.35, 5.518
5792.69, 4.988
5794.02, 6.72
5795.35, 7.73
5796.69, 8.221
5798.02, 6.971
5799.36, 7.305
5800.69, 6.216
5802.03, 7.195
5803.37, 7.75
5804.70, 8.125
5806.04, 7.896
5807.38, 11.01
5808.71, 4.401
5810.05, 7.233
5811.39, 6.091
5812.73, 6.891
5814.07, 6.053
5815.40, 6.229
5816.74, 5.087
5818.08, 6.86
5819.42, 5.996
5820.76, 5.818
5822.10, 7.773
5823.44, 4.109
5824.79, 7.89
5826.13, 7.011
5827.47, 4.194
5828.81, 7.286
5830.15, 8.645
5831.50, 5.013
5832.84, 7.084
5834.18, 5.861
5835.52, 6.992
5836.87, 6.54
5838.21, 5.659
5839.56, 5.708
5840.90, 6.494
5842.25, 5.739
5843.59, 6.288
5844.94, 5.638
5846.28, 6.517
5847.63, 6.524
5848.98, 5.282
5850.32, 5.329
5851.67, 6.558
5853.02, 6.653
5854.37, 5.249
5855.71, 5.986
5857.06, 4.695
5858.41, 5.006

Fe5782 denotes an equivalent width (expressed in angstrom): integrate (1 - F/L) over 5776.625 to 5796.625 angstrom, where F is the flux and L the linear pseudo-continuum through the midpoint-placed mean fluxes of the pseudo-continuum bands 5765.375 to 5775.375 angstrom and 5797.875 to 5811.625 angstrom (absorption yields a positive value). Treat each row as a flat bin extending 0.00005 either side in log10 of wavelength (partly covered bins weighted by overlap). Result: 0.75 angstrom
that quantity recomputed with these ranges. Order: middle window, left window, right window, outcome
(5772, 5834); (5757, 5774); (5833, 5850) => -3.58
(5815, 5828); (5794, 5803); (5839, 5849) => 1.05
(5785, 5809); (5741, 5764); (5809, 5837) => -1.22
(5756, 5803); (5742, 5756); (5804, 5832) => 1.77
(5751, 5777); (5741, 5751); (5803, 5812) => 1.63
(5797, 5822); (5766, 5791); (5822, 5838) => -1.82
